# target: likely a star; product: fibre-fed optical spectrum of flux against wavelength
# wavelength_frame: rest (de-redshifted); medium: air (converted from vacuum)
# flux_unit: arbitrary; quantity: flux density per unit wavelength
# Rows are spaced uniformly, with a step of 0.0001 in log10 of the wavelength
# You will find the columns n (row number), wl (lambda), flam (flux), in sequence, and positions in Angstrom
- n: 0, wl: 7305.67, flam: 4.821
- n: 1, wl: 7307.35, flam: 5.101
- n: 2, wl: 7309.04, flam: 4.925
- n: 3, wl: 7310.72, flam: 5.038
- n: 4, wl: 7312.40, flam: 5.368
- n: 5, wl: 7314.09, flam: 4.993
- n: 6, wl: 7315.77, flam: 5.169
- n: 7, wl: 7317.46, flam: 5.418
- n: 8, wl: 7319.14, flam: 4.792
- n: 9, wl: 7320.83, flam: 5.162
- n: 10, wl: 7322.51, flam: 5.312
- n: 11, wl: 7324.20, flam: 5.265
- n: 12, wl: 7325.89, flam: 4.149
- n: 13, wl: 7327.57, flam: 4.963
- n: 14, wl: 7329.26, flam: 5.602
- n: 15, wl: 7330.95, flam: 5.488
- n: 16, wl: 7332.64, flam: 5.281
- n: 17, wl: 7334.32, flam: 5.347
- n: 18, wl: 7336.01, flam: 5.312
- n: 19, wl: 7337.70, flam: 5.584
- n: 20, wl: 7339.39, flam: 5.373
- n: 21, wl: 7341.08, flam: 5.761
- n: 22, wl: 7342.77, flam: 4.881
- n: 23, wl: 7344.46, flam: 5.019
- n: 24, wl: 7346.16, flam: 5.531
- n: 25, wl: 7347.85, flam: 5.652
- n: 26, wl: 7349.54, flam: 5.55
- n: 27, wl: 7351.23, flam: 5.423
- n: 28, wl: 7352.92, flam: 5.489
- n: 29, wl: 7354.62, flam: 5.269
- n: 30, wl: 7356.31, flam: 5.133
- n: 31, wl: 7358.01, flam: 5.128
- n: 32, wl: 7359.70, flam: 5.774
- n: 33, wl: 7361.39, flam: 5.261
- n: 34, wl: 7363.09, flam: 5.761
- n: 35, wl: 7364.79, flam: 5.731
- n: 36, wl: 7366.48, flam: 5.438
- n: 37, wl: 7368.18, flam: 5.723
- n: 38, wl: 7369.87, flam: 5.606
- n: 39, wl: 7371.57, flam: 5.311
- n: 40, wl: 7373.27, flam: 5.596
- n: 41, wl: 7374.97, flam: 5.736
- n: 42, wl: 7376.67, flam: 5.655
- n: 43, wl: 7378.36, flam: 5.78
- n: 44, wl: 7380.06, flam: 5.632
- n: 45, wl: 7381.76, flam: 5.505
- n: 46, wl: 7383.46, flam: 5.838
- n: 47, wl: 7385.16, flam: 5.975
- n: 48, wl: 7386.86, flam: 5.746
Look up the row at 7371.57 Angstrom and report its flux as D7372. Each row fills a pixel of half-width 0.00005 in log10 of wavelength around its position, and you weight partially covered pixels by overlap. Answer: 5.311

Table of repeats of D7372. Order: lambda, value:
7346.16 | 5.531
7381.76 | 5.505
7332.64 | 5.281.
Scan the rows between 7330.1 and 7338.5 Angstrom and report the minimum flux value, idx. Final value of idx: 5.281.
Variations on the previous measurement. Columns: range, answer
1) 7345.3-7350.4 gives 5.531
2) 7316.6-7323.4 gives 4.792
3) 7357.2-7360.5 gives 5.128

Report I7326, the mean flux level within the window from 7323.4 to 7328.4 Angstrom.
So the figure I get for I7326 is 4.79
